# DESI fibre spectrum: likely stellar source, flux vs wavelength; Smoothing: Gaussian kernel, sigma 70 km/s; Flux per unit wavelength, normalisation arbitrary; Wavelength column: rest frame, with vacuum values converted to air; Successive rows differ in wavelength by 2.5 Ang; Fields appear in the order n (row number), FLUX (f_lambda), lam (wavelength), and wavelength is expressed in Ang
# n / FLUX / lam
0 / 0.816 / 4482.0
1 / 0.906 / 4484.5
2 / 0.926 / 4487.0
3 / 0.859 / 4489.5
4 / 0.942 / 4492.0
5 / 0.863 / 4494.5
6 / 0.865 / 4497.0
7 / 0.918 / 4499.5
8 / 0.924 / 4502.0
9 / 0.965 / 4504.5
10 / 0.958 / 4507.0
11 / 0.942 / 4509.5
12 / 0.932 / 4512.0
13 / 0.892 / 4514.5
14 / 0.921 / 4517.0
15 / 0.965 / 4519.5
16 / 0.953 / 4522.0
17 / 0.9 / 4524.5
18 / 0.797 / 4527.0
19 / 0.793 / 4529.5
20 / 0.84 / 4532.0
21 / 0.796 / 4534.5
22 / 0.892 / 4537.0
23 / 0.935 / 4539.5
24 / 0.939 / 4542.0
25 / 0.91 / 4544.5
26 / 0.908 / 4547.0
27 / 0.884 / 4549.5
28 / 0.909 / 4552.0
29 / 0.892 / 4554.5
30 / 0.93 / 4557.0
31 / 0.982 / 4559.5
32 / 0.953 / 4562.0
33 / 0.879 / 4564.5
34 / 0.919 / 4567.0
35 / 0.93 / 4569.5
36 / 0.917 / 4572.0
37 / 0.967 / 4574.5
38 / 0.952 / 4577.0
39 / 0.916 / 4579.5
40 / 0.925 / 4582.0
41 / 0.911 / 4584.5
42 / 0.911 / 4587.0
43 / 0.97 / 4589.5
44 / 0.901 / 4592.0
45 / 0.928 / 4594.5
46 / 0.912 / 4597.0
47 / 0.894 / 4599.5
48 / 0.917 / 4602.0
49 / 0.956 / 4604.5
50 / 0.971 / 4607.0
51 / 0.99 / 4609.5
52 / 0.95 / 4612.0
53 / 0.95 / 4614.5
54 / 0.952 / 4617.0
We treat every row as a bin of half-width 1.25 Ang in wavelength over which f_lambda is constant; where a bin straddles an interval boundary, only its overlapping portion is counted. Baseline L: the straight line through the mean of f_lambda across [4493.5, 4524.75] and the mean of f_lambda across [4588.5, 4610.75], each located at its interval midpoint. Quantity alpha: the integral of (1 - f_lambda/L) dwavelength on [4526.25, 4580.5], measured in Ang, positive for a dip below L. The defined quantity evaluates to 1.6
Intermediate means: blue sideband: 0.924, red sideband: 0.937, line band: 0.903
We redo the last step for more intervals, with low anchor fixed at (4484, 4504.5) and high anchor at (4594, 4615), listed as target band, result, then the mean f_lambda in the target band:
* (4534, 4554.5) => 0.5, 0.9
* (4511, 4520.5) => -0.2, 0.926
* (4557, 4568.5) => -0.1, 0.933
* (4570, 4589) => 0.1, 0.93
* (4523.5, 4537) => 1.3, 0.83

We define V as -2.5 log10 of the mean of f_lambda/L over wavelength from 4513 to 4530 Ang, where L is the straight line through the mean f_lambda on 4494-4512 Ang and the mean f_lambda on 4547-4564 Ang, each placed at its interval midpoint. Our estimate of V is 0.03 mag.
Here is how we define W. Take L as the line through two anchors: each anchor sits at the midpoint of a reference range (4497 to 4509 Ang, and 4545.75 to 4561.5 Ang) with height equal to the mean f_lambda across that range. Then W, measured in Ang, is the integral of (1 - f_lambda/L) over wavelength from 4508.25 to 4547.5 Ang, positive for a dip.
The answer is 1.4 Ang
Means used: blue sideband 0.933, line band 0.894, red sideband 0.919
